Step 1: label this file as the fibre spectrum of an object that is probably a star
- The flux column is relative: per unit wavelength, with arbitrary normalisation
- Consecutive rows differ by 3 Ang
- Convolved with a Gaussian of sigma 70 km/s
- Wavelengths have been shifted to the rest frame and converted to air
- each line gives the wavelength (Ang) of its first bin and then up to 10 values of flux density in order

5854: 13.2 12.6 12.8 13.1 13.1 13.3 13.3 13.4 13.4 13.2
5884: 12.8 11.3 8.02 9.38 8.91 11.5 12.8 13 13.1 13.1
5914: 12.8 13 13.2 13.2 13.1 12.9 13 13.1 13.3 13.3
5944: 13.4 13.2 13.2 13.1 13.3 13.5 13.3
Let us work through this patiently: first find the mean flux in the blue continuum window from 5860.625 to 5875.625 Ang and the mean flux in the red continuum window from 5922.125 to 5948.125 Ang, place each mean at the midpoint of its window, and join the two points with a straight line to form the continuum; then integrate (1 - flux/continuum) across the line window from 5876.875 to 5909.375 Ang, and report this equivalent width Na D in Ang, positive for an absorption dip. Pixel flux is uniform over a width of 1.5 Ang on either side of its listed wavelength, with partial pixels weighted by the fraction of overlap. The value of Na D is 4.0 Ang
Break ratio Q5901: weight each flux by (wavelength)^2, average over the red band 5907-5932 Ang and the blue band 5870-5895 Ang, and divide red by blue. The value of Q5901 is 1.12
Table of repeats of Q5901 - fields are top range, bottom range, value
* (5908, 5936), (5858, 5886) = 1.01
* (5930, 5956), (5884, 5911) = 1.19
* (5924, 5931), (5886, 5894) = 1.39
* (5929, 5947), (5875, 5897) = 1.20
